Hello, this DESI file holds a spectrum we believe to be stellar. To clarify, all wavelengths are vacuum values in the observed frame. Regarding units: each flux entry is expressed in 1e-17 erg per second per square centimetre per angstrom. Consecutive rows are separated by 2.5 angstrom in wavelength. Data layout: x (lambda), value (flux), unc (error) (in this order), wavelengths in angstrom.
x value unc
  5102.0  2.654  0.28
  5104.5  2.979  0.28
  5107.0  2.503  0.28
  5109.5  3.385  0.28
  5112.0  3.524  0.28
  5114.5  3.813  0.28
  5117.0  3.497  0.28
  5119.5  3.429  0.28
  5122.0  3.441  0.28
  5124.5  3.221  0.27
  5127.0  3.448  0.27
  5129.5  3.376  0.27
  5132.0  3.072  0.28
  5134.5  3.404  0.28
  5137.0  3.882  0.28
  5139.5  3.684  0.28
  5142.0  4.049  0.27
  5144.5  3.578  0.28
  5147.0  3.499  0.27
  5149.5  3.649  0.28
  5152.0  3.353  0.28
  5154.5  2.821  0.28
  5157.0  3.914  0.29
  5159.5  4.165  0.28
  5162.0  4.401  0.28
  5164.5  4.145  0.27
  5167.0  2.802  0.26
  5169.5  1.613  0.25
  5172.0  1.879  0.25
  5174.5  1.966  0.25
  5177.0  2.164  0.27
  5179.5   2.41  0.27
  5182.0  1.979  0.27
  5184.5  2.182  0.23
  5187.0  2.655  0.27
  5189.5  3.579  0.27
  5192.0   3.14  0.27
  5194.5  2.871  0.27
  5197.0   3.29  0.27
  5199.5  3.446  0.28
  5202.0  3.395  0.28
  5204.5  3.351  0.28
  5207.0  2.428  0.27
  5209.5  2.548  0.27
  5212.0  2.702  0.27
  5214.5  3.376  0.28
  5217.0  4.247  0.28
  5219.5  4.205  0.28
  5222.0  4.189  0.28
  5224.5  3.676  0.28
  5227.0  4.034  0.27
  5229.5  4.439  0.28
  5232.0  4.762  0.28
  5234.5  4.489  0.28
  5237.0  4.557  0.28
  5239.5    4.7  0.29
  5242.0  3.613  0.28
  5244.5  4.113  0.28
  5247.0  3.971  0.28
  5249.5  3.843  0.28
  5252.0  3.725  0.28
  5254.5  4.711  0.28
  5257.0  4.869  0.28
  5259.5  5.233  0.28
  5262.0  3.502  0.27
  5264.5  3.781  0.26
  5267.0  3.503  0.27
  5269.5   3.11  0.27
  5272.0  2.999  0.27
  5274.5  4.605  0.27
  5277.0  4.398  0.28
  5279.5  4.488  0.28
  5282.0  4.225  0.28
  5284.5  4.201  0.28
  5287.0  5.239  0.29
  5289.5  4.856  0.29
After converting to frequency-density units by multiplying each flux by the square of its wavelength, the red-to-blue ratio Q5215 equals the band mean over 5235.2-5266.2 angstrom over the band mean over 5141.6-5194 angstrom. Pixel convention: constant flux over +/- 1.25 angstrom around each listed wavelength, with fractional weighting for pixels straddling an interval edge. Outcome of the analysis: 1.4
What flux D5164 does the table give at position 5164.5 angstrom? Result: 4.145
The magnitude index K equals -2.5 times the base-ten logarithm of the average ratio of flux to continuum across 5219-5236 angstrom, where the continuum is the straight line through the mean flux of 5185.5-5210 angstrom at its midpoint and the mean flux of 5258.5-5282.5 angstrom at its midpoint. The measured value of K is -0.23 mag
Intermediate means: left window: 3.08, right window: 3.96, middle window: 4.26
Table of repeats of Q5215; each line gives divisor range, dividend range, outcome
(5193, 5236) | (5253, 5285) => 1.16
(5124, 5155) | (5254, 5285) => 1.24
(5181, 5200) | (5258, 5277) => 1.38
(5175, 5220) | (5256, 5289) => 1.45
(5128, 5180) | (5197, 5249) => 1.21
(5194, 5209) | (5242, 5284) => 1.33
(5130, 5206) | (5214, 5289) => 1.37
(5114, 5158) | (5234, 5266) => 1.26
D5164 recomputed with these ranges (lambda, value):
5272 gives 2.999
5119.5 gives 3.429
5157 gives 3.914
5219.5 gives 4.205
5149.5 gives 3.649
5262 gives 3.502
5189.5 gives 3.579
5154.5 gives 2.821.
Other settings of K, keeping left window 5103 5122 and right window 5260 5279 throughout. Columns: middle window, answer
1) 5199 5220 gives 0.11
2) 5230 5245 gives -0.19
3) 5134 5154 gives -0.07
